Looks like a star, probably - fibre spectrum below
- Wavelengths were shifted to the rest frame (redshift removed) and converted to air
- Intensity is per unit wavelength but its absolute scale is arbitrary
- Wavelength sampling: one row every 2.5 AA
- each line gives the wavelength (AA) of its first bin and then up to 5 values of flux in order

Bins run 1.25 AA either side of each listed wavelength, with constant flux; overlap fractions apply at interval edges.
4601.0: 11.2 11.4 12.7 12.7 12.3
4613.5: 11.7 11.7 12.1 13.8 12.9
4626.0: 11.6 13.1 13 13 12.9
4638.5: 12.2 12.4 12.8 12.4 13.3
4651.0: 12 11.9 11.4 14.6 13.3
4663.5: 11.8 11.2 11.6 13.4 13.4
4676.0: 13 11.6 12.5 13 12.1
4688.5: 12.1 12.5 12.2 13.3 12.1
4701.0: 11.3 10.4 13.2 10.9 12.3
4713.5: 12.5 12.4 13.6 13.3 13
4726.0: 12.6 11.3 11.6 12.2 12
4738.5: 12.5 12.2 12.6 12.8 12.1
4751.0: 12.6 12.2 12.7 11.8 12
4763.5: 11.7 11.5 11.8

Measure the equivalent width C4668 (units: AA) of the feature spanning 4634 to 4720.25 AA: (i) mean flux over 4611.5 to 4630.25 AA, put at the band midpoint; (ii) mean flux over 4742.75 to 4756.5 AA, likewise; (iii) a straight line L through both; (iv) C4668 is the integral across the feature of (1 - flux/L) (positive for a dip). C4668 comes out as 0.3 AA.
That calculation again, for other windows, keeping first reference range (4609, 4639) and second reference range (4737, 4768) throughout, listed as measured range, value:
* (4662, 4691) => 0.1 AA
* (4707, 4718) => 0.1 AA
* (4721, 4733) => 0.0 AA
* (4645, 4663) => -0.3 AA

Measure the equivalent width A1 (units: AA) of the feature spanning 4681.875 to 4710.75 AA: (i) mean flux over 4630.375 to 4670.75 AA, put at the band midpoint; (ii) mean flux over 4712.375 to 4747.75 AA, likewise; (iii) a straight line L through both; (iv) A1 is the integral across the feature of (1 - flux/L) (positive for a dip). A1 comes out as 0.85 AA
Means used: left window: 12.5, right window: 12.5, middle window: 12.1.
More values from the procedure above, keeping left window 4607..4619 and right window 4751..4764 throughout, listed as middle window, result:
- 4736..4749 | -0.3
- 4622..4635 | -0.7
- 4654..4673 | -0.6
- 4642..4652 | -0.4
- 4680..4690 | -0.2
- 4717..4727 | -0.8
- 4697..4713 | 0.5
